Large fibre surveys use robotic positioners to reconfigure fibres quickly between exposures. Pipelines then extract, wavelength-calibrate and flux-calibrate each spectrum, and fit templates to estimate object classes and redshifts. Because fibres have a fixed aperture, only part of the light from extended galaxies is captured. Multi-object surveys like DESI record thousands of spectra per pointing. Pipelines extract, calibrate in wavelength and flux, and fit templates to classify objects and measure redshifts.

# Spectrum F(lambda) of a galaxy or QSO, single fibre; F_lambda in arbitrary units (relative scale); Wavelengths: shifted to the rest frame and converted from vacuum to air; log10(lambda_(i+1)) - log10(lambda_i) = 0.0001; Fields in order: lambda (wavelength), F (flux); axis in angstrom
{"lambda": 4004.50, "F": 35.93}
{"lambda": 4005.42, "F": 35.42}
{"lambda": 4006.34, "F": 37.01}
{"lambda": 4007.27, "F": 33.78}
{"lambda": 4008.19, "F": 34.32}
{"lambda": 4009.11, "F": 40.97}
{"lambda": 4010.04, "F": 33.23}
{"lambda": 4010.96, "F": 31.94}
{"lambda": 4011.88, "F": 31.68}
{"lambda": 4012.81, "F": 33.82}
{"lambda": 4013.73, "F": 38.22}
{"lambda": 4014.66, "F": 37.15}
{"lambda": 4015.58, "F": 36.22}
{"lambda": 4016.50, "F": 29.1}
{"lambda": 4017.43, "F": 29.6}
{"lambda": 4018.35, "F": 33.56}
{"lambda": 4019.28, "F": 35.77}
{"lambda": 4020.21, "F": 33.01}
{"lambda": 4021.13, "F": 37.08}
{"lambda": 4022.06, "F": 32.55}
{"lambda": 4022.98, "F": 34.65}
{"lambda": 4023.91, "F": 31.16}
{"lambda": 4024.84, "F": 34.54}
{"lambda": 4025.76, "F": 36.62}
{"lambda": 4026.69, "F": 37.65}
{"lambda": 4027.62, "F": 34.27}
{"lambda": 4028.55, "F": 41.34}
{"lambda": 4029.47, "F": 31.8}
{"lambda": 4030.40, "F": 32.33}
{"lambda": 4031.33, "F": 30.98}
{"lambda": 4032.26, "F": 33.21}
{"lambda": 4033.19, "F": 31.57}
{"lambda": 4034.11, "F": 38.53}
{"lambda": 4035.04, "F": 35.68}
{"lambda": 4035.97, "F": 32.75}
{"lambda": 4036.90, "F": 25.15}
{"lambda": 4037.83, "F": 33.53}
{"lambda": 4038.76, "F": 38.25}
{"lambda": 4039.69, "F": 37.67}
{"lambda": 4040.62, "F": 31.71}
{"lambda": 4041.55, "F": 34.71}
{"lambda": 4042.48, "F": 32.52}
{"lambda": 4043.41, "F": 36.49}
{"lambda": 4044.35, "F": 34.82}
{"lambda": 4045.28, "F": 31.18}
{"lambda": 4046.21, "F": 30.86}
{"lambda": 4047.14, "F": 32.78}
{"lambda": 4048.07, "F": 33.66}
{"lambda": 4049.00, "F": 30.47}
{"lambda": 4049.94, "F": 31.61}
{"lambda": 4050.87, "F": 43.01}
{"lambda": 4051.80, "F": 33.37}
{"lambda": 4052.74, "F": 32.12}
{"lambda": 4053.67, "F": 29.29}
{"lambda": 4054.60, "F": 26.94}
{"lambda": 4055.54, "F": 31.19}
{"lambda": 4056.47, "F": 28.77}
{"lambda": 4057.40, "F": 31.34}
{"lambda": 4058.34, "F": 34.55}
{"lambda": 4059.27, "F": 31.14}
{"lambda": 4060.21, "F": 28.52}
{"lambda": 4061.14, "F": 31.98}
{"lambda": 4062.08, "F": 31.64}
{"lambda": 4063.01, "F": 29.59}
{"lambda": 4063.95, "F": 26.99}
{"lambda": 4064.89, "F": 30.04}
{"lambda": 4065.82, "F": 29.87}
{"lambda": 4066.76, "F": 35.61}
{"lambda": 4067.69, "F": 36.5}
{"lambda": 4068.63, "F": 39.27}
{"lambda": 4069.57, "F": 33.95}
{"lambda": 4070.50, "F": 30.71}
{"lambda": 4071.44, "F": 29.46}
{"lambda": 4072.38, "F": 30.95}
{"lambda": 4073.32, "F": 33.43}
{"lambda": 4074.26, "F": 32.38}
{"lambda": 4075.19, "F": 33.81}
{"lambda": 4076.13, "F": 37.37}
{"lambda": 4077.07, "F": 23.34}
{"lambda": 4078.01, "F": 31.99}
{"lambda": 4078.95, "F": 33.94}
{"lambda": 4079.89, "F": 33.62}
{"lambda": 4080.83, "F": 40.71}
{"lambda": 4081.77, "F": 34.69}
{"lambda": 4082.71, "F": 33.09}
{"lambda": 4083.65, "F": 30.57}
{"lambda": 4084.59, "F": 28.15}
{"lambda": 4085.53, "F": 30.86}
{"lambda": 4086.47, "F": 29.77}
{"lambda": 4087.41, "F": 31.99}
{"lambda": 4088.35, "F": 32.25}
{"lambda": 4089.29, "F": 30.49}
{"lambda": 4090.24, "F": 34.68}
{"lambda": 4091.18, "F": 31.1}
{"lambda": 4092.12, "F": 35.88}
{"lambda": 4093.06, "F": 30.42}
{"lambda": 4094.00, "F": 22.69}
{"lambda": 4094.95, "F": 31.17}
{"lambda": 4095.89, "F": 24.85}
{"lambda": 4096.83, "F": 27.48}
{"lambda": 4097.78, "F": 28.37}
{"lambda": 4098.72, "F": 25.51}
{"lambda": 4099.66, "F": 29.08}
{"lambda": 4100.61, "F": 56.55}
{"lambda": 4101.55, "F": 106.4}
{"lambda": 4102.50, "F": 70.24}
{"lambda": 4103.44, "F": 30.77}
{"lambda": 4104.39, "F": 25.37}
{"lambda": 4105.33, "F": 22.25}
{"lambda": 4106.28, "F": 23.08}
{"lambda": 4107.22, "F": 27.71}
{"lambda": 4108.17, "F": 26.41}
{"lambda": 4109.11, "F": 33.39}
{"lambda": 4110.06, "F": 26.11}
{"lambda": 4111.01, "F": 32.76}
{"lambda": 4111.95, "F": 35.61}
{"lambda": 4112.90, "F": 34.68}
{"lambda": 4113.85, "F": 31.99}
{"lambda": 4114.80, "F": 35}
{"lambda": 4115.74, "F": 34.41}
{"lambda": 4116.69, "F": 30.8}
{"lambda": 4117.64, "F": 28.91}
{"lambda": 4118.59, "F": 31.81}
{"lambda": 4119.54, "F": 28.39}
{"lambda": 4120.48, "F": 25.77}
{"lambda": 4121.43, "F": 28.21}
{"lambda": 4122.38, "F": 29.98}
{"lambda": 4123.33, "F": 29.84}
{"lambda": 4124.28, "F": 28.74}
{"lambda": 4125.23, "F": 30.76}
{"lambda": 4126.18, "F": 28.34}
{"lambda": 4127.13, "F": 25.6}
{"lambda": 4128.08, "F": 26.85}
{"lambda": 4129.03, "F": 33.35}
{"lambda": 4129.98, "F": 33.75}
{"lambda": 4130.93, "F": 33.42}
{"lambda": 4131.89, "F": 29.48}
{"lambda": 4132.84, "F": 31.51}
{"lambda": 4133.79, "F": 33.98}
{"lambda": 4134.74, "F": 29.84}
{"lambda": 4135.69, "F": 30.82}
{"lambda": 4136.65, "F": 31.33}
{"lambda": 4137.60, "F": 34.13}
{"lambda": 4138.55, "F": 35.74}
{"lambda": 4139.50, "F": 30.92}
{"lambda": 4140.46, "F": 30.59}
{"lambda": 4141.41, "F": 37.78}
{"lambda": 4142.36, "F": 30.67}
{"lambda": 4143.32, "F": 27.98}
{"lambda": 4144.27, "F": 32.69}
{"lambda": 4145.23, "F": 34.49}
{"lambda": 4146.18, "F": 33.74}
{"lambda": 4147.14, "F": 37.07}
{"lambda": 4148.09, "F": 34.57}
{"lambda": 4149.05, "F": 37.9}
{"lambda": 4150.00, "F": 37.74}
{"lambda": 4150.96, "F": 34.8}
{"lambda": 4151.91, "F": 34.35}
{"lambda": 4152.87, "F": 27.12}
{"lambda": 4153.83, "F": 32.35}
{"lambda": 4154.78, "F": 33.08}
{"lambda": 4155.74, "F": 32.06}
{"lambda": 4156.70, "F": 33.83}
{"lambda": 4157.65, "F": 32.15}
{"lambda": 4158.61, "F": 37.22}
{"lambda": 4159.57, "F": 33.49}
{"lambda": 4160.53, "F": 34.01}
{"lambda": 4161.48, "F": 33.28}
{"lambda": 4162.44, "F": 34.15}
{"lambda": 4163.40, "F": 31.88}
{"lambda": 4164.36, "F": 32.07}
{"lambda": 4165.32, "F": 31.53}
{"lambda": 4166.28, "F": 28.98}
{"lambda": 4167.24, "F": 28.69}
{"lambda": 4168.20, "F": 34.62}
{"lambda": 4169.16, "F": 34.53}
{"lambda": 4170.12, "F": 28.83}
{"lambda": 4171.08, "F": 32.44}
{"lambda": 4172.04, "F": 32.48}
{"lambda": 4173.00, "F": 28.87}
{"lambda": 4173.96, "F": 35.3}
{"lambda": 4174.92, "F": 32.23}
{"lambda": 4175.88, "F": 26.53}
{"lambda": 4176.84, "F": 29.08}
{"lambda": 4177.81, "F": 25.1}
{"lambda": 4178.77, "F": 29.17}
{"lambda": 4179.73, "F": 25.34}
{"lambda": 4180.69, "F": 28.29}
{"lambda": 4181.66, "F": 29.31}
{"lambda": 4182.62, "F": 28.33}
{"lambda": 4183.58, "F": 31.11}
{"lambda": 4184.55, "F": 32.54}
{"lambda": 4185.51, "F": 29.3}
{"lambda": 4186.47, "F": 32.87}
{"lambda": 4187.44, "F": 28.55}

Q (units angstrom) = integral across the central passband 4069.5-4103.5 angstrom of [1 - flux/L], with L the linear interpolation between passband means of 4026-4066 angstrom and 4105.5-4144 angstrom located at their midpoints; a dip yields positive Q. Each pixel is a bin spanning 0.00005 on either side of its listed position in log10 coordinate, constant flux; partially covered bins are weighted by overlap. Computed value -3.6 angstrom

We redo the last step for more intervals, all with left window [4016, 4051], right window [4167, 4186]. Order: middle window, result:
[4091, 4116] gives -2.23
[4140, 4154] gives -1.24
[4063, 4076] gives 0.11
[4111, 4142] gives 0.05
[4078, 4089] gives -0.04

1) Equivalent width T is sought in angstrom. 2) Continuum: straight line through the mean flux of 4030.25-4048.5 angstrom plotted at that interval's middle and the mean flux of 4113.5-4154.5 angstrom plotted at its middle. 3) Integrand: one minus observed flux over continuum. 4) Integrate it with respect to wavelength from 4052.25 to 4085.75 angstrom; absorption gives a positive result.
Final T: 1.0 angstrom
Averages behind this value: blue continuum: 33.4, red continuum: 31.8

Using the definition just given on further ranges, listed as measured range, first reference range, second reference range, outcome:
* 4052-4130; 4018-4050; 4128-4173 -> 2.2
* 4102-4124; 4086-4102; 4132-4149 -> 2.0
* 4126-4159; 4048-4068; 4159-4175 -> -0.5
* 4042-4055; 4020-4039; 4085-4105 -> 0.7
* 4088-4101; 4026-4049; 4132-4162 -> 0.9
